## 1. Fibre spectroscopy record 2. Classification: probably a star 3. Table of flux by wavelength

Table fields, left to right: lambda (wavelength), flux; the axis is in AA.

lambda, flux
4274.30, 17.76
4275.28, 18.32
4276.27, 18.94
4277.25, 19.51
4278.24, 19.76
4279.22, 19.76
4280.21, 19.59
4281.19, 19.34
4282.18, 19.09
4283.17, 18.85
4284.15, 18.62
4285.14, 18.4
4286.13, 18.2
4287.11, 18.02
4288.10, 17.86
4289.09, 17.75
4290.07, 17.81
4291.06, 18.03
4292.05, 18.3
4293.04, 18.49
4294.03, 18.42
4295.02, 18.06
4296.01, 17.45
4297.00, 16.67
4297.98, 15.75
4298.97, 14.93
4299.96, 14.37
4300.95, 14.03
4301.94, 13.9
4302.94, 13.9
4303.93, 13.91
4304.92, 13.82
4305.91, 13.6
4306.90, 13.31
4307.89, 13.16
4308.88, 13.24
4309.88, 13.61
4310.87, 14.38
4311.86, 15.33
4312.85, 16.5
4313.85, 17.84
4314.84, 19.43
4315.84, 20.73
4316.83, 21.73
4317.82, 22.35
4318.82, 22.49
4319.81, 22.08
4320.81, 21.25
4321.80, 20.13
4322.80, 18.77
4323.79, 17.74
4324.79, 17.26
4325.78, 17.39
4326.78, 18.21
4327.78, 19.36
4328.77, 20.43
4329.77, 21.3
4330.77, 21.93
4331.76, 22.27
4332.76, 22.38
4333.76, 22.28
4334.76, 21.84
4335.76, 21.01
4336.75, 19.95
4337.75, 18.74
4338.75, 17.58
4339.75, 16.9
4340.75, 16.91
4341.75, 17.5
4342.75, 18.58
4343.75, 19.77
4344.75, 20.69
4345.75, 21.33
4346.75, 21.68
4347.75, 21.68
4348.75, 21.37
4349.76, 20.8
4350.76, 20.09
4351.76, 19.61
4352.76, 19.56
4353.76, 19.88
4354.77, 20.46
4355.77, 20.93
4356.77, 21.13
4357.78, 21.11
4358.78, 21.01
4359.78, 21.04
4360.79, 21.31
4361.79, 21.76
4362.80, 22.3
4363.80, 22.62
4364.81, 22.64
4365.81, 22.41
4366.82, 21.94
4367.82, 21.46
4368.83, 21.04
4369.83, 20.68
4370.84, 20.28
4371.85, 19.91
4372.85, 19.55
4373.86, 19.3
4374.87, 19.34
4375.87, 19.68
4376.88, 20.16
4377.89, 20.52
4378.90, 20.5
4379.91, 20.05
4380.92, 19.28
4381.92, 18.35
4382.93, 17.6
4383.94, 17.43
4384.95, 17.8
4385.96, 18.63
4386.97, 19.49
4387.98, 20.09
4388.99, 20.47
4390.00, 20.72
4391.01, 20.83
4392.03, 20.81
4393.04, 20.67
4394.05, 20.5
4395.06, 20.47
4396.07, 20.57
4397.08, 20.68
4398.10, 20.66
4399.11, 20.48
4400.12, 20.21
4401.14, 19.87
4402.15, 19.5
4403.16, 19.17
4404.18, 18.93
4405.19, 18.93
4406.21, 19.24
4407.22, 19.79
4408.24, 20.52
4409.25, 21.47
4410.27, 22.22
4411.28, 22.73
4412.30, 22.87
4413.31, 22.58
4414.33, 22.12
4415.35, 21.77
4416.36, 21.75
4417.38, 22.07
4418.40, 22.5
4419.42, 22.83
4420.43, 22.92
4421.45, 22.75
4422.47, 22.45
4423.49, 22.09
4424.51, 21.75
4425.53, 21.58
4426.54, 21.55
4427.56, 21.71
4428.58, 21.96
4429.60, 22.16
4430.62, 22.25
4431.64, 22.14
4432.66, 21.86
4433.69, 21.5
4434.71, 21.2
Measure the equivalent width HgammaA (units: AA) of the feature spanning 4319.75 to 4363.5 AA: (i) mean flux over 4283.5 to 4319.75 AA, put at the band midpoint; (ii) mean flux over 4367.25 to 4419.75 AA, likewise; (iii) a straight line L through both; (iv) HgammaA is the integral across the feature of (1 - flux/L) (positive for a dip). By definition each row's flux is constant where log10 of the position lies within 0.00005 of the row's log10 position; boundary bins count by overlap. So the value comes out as -4.3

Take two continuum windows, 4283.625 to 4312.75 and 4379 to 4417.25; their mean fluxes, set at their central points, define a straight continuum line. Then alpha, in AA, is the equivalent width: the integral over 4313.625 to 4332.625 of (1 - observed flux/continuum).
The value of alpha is -3.5 AA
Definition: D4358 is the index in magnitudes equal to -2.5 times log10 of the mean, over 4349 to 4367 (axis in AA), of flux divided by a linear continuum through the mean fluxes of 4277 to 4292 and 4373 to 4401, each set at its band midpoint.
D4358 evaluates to -0.09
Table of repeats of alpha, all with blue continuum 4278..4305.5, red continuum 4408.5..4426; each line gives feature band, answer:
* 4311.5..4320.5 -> -0.9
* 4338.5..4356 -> -0.3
